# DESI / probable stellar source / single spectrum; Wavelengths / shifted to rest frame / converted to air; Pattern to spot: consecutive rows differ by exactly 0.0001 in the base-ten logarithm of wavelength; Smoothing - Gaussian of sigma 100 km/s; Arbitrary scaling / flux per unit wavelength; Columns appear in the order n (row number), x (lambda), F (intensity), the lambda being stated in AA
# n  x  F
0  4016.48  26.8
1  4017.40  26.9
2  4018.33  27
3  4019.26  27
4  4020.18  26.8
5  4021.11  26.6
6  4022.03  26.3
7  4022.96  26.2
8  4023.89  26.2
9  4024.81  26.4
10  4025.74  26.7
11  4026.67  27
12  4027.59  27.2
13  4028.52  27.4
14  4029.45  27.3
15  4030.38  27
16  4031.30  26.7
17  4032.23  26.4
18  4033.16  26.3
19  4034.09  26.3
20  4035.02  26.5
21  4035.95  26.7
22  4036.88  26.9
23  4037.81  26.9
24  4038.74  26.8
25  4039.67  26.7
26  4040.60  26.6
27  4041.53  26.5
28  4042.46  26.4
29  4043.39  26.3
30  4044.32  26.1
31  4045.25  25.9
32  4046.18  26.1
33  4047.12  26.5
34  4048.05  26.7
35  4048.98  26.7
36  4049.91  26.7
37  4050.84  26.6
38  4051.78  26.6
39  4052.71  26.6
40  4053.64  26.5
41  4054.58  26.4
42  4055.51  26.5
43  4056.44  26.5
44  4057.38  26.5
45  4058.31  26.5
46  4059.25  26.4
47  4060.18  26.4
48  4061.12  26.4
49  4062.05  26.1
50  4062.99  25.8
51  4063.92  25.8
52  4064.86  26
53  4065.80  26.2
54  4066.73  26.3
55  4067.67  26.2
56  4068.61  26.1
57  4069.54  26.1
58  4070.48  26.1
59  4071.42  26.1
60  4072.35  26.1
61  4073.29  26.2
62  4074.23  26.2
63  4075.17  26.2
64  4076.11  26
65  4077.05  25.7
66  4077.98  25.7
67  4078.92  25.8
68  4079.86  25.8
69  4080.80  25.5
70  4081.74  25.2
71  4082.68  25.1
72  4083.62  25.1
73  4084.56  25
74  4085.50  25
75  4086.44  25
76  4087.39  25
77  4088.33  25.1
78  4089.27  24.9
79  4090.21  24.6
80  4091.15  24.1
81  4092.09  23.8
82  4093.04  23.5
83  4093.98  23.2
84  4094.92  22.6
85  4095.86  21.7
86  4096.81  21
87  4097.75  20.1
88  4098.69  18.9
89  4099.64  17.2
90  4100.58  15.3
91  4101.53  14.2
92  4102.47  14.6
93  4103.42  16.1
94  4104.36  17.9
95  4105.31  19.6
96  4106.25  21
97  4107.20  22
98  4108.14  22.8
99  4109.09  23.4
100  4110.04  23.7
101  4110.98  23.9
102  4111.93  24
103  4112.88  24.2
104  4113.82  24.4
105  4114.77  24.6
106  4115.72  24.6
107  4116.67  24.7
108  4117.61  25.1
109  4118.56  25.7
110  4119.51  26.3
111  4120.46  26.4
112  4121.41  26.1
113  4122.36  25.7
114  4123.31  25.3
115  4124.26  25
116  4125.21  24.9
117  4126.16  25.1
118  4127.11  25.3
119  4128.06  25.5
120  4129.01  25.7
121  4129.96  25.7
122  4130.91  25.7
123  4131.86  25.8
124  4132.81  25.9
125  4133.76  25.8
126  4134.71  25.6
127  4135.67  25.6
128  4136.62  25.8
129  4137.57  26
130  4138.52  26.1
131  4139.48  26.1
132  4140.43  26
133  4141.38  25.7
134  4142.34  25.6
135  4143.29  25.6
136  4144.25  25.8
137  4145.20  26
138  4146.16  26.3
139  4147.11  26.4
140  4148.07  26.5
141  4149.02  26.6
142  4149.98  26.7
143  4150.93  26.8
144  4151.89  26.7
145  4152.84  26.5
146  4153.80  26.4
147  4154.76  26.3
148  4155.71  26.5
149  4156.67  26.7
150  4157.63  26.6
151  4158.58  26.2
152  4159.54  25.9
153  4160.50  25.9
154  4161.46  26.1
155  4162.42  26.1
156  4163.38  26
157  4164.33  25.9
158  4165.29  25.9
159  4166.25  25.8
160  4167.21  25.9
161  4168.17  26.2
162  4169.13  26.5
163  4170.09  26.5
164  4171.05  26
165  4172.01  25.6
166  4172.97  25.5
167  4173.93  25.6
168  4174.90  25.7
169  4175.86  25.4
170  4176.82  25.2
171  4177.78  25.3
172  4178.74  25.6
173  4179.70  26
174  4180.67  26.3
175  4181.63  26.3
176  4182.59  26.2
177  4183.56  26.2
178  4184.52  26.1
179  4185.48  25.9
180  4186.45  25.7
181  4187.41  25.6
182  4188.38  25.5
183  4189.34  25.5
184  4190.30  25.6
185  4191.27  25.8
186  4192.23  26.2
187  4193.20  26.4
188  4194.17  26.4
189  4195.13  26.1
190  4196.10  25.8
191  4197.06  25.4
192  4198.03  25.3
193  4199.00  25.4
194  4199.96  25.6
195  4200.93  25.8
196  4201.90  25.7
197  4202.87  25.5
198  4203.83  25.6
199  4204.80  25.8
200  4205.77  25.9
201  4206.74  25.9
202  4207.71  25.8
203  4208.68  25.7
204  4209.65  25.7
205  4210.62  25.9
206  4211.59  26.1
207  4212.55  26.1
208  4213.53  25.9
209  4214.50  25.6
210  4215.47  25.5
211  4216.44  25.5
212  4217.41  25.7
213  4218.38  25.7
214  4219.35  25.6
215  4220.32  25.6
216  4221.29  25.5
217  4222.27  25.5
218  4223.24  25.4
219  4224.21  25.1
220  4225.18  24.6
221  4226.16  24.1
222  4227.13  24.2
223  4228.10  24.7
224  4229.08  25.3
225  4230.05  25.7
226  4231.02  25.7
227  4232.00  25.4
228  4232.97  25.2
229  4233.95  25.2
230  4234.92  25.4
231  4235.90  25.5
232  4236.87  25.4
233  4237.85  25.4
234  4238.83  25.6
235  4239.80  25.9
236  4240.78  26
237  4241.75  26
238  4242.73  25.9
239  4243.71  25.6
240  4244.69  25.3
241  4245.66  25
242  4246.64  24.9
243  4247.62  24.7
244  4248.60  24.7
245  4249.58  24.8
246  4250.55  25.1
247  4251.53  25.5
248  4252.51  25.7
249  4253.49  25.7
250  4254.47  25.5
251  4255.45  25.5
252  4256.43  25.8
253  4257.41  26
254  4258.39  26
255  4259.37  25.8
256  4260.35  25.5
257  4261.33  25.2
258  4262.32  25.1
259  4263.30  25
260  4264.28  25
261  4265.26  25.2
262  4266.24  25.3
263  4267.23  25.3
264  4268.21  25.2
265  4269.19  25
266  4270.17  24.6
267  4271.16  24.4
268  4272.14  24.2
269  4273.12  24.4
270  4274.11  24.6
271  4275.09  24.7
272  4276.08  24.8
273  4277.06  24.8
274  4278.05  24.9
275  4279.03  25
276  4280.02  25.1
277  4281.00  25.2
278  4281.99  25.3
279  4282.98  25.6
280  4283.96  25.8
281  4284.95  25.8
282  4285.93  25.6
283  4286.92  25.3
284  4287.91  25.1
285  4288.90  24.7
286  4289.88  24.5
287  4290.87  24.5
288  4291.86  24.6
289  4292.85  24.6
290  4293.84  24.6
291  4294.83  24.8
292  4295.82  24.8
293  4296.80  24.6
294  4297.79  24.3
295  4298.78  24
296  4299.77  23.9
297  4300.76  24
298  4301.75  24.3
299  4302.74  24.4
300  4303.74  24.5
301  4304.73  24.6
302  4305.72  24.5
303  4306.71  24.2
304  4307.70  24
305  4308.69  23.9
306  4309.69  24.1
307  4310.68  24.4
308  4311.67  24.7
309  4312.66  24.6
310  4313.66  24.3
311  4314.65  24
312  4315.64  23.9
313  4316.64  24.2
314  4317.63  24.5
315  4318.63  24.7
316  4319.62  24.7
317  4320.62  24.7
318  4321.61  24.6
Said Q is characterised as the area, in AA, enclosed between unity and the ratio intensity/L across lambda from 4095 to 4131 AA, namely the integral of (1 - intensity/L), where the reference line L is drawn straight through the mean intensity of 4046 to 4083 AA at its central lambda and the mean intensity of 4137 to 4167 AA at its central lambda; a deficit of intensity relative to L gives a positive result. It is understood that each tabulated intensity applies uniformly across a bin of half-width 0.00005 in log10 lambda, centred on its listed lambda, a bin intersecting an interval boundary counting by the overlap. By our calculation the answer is 4.8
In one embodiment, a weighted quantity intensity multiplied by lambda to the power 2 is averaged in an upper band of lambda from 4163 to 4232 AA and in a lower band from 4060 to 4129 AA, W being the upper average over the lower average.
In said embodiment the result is 1.13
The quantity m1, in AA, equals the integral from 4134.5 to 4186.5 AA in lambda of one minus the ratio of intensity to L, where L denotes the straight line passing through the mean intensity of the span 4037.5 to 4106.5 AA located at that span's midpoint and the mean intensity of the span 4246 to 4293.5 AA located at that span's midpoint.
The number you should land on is -2.6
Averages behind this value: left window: 24.6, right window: 25.1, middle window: 26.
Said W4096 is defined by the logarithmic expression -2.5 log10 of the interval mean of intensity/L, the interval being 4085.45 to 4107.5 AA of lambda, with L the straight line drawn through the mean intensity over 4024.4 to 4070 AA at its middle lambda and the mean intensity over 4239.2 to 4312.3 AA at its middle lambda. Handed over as 0.24 mag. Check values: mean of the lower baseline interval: 26.5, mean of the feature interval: 21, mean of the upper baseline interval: 25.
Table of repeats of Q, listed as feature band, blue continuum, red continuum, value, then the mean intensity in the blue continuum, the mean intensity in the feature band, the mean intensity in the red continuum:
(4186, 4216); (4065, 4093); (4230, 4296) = -0.6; 25.5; 25.8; 25.2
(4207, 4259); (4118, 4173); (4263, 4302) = -0.4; 26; 25.5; 24.8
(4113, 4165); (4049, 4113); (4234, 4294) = -2.9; 24.1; 25.9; 25.2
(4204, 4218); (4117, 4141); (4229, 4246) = -0.1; 25.7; 25.8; 25.5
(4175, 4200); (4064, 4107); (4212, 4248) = -1.0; 23.4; 25.8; 25.4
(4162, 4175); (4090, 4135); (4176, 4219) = -0.6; 23.1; 25.9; 25.8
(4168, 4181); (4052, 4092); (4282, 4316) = -0.3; 25.8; 25.8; 24.6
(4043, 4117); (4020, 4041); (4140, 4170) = 6.1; 26.7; 24.3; 26.2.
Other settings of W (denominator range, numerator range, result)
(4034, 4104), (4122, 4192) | 1.09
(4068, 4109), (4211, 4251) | 1.18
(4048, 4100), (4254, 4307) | 1.09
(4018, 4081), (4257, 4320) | 1.05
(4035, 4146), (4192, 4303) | 1.10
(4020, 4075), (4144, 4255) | 1.05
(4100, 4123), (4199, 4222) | 1.21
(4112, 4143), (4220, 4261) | 1.05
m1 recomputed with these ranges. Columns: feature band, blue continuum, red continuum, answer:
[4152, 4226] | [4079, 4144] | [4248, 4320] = -4.8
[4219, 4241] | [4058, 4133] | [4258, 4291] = -0.4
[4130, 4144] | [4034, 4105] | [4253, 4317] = -0.6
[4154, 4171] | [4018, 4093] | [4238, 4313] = -0.4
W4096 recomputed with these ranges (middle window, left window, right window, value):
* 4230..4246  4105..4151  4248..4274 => -0.02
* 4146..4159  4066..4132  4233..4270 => -0.09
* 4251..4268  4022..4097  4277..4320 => -0.03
